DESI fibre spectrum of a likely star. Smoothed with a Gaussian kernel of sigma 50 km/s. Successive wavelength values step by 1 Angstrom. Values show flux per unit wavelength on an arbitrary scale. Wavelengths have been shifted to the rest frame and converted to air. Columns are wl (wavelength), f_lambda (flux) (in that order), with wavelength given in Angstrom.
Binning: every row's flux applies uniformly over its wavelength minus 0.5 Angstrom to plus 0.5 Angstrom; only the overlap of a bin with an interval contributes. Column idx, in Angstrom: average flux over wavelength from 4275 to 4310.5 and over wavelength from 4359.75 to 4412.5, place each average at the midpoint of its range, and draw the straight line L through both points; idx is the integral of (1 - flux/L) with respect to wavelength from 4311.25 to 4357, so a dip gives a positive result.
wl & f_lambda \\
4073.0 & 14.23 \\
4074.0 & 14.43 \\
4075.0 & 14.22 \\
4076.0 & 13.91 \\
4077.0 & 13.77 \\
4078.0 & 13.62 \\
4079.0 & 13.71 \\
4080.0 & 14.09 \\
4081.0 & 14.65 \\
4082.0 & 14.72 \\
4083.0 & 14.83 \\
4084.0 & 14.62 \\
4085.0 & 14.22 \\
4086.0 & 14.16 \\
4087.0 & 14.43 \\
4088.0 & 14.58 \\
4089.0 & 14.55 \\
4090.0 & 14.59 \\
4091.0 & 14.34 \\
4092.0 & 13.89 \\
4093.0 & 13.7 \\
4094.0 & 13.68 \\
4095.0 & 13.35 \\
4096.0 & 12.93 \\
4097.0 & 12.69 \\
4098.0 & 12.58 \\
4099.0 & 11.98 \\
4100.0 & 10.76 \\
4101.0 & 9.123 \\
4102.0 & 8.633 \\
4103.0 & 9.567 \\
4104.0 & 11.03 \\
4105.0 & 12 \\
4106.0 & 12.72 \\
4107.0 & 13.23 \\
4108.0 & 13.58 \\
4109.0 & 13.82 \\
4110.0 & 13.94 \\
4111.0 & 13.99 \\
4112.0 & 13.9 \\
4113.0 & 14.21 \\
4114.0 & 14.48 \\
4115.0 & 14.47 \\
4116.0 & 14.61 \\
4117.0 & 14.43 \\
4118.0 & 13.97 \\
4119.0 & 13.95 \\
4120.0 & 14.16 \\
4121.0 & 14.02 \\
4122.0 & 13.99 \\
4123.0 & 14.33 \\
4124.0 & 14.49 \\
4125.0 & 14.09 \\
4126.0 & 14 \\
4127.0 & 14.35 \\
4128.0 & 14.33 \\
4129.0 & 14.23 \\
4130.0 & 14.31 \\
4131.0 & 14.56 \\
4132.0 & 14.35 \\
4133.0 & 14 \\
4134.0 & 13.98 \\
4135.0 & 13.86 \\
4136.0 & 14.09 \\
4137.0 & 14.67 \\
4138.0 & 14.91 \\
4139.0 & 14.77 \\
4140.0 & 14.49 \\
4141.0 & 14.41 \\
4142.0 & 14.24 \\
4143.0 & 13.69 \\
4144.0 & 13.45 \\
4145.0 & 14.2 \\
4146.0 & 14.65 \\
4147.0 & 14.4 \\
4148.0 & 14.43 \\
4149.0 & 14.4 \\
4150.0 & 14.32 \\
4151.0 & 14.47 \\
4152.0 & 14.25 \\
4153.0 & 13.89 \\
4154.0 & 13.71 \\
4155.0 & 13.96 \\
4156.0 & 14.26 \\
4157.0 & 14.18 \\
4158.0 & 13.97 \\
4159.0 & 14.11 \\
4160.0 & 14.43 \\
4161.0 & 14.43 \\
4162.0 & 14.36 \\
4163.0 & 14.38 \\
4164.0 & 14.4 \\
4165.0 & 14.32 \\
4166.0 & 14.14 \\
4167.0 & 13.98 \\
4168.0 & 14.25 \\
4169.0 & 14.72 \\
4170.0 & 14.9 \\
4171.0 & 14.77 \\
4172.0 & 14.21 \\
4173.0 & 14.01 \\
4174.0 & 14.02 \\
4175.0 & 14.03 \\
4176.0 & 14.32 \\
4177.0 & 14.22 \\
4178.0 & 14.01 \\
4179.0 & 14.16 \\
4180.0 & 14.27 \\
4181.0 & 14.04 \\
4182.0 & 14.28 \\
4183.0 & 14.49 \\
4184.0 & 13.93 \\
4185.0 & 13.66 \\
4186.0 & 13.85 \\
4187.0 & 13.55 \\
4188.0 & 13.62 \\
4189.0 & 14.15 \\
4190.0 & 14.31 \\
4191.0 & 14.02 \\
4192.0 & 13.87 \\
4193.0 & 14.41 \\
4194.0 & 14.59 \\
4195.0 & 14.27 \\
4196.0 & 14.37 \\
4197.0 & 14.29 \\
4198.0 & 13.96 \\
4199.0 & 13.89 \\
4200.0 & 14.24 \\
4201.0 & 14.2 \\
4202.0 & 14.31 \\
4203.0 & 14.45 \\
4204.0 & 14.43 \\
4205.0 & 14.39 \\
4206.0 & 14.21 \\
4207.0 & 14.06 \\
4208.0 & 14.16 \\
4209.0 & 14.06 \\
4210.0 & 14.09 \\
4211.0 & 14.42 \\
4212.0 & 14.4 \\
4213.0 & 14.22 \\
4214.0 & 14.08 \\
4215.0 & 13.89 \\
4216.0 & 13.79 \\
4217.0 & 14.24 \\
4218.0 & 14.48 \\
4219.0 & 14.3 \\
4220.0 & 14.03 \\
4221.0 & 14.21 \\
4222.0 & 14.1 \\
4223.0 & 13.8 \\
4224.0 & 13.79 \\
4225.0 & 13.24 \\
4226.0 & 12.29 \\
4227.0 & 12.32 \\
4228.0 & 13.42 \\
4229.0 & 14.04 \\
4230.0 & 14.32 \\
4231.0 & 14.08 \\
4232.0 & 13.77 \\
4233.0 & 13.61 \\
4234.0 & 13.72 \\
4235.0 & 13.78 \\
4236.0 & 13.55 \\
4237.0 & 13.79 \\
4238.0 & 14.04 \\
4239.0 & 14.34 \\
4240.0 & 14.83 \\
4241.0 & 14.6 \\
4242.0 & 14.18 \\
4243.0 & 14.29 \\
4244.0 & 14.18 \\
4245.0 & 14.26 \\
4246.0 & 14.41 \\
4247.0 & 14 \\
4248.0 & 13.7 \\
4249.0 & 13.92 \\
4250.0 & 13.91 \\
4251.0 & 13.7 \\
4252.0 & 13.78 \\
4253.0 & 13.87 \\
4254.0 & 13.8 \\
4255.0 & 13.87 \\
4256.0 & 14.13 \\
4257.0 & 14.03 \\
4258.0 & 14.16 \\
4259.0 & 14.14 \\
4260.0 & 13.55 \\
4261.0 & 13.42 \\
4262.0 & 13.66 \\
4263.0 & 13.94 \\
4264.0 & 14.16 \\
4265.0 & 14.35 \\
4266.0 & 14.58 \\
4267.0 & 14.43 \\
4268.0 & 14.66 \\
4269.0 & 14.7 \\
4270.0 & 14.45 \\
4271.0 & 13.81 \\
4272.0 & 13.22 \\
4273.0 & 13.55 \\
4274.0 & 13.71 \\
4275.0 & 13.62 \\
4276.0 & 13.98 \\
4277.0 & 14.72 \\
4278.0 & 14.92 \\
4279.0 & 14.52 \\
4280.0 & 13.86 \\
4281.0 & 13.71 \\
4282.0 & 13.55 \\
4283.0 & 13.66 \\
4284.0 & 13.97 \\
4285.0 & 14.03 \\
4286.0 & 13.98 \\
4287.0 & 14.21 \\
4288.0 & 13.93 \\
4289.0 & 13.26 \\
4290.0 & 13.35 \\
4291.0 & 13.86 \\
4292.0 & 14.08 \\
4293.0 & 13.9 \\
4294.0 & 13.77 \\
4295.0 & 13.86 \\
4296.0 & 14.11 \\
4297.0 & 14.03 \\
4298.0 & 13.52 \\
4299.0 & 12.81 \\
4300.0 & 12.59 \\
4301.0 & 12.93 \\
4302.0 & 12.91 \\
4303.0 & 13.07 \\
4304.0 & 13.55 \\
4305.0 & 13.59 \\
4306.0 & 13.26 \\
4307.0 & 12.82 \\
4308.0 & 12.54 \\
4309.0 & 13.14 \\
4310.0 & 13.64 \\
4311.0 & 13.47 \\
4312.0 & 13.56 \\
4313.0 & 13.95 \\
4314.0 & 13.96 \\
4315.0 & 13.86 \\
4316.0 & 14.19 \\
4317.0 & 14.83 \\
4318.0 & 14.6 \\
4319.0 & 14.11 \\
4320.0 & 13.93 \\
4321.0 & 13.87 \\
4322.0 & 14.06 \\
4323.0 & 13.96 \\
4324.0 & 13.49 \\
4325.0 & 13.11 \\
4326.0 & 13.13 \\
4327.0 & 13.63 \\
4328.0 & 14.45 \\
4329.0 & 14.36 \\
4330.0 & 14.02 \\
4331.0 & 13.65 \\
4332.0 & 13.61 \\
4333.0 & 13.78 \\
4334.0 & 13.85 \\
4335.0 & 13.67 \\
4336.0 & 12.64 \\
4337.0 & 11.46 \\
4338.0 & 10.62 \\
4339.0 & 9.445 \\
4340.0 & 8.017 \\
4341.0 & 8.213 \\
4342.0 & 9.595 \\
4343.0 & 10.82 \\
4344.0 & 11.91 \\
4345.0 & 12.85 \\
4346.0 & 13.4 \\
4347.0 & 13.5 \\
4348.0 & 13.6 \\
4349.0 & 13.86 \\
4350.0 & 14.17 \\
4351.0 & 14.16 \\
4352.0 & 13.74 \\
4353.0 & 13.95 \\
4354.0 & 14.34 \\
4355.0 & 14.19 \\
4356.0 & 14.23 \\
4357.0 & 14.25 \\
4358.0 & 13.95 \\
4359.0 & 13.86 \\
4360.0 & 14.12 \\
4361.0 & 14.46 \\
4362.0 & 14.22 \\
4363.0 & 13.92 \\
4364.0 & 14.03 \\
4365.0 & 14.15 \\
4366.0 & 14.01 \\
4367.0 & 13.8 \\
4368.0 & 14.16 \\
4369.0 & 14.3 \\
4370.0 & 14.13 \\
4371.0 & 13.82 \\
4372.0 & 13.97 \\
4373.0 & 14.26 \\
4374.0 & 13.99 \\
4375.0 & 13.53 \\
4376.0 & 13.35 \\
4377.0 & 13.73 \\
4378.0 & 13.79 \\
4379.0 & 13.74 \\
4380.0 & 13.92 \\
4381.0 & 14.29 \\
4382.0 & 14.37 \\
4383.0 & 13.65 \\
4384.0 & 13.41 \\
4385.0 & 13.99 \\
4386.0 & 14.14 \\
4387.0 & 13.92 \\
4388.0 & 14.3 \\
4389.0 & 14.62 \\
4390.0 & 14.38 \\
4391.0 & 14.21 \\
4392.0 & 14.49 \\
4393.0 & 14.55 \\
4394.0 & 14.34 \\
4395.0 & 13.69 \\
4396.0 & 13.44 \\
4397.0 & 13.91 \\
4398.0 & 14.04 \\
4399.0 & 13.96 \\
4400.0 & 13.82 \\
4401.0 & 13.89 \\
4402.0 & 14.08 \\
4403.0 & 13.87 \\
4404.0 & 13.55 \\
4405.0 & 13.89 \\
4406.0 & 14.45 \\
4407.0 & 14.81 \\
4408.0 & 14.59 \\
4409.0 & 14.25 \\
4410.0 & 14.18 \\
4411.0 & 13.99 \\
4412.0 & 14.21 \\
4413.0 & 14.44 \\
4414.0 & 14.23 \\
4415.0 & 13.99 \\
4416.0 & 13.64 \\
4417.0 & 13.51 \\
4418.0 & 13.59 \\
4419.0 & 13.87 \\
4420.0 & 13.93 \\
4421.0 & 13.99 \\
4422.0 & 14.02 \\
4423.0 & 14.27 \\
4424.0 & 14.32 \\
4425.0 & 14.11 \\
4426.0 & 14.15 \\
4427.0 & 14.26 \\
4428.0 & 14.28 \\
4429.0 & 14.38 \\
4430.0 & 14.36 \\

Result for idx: 2.1 Angstrom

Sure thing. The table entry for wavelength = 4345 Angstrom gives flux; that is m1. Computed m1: 12.85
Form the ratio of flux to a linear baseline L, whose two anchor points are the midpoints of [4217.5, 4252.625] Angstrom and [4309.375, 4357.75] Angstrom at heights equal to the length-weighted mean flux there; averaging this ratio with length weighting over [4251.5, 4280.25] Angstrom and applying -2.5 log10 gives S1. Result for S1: -0.03 mag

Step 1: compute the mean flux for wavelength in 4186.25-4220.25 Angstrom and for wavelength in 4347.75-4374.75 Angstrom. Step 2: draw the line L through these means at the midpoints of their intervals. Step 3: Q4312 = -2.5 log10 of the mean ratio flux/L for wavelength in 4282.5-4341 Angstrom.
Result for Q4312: 0.06 mag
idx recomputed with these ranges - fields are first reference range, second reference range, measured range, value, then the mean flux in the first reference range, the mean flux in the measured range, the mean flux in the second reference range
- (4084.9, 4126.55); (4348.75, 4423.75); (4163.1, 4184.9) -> -1.18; 13.4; 14.3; 14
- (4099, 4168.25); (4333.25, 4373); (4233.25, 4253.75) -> -0.86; 13.8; 14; 13.1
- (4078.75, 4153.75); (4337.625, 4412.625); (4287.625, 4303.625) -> 0.21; 13.8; 13.5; 13.6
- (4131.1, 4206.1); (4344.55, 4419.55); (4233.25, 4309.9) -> 1.43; 14.2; 13.9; 14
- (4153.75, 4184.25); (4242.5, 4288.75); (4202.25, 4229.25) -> 0.33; 14.2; 14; 14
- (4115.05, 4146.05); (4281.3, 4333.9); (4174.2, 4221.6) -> -0.42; 14.2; 14.2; 13.7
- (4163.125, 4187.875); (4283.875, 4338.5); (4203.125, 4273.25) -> -0.51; 14.2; 14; 13.6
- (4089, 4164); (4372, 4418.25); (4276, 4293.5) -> -0.08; 13.7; 14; 14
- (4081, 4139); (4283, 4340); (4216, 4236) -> -0.33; 13.6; 13.8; 13.5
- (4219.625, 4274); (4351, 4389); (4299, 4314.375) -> 0.80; 13.9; 13.2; 14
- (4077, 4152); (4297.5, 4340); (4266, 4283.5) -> -0.87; 13.8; 14.1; 13.3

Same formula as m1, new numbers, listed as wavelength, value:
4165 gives 14.32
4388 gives 14.3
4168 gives 14.25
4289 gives 13.26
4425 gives 14.11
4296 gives 14.11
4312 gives 13.56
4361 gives 14.46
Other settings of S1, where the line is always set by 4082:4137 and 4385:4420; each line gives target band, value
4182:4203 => -0.03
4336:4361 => 0.11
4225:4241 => 0.00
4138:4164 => -0.05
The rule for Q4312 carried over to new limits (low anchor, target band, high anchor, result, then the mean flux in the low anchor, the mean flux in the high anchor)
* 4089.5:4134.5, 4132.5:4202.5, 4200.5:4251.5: -0.04 mag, 13.4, 14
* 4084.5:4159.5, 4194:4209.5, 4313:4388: -0.04 mag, 13.7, 13.5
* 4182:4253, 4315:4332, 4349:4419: 0.01 mag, 14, 14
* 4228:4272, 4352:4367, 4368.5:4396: -0.01 mag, 14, 14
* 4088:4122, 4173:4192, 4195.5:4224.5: -0.01 mag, 13.2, 14.2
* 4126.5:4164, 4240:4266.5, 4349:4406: 0.01 mag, 14.3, 14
